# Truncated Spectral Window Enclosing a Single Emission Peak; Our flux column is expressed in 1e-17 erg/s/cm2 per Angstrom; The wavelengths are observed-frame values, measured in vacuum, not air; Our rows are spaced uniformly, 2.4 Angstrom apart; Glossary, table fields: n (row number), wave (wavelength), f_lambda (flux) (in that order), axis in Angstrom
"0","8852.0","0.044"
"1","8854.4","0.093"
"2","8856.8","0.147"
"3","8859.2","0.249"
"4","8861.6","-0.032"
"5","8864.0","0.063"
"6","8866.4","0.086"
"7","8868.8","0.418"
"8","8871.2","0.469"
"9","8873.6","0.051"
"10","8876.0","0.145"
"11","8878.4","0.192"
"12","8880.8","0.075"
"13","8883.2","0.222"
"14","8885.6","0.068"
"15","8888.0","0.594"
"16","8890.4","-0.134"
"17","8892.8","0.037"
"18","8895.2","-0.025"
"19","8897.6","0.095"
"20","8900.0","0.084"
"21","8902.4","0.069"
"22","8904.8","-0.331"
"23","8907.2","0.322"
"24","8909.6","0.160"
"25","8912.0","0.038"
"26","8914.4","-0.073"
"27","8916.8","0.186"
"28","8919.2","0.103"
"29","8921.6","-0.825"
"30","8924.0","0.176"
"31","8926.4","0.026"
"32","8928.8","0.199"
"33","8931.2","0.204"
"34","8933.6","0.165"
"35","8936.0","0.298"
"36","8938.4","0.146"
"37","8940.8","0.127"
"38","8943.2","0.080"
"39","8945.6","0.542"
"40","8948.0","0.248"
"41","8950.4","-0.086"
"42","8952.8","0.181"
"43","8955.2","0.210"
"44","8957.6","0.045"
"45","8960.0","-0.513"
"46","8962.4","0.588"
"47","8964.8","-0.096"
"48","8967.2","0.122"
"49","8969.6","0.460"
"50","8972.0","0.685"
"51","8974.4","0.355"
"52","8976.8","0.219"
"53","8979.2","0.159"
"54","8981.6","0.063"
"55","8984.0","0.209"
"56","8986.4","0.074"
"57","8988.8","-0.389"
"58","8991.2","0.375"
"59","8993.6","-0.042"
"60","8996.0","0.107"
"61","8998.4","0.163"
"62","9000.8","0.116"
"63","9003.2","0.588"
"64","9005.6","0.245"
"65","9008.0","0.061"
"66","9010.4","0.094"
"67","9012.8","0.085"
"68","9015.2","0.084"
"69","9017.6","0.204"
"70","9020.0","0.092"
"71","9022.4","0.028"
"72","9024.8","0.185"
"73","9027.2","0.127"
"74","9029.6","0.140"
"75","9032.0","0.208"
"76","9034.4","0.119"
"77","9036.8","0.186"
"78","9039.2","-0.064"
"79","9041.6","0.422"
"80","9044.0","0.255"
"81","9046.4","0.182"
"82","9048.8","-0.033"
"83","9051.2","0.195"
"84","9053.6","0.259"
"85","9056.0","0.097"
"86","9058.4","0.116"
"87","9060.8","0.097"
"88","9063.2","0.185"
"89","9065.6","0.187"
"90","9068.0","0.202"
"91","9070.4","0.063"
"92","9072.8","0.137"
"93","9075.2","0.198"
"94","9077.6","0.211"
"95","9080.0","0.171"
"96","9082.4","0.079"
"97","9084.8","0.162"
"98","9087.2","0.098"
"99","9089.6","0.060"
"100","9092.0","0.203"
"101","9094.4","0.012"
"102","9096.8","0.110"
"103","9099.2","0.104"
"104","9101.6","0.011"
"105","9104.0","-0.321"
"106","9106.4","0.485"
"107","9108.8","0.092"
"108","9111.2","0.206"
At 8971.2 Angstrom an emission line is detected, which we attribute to H-gamma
